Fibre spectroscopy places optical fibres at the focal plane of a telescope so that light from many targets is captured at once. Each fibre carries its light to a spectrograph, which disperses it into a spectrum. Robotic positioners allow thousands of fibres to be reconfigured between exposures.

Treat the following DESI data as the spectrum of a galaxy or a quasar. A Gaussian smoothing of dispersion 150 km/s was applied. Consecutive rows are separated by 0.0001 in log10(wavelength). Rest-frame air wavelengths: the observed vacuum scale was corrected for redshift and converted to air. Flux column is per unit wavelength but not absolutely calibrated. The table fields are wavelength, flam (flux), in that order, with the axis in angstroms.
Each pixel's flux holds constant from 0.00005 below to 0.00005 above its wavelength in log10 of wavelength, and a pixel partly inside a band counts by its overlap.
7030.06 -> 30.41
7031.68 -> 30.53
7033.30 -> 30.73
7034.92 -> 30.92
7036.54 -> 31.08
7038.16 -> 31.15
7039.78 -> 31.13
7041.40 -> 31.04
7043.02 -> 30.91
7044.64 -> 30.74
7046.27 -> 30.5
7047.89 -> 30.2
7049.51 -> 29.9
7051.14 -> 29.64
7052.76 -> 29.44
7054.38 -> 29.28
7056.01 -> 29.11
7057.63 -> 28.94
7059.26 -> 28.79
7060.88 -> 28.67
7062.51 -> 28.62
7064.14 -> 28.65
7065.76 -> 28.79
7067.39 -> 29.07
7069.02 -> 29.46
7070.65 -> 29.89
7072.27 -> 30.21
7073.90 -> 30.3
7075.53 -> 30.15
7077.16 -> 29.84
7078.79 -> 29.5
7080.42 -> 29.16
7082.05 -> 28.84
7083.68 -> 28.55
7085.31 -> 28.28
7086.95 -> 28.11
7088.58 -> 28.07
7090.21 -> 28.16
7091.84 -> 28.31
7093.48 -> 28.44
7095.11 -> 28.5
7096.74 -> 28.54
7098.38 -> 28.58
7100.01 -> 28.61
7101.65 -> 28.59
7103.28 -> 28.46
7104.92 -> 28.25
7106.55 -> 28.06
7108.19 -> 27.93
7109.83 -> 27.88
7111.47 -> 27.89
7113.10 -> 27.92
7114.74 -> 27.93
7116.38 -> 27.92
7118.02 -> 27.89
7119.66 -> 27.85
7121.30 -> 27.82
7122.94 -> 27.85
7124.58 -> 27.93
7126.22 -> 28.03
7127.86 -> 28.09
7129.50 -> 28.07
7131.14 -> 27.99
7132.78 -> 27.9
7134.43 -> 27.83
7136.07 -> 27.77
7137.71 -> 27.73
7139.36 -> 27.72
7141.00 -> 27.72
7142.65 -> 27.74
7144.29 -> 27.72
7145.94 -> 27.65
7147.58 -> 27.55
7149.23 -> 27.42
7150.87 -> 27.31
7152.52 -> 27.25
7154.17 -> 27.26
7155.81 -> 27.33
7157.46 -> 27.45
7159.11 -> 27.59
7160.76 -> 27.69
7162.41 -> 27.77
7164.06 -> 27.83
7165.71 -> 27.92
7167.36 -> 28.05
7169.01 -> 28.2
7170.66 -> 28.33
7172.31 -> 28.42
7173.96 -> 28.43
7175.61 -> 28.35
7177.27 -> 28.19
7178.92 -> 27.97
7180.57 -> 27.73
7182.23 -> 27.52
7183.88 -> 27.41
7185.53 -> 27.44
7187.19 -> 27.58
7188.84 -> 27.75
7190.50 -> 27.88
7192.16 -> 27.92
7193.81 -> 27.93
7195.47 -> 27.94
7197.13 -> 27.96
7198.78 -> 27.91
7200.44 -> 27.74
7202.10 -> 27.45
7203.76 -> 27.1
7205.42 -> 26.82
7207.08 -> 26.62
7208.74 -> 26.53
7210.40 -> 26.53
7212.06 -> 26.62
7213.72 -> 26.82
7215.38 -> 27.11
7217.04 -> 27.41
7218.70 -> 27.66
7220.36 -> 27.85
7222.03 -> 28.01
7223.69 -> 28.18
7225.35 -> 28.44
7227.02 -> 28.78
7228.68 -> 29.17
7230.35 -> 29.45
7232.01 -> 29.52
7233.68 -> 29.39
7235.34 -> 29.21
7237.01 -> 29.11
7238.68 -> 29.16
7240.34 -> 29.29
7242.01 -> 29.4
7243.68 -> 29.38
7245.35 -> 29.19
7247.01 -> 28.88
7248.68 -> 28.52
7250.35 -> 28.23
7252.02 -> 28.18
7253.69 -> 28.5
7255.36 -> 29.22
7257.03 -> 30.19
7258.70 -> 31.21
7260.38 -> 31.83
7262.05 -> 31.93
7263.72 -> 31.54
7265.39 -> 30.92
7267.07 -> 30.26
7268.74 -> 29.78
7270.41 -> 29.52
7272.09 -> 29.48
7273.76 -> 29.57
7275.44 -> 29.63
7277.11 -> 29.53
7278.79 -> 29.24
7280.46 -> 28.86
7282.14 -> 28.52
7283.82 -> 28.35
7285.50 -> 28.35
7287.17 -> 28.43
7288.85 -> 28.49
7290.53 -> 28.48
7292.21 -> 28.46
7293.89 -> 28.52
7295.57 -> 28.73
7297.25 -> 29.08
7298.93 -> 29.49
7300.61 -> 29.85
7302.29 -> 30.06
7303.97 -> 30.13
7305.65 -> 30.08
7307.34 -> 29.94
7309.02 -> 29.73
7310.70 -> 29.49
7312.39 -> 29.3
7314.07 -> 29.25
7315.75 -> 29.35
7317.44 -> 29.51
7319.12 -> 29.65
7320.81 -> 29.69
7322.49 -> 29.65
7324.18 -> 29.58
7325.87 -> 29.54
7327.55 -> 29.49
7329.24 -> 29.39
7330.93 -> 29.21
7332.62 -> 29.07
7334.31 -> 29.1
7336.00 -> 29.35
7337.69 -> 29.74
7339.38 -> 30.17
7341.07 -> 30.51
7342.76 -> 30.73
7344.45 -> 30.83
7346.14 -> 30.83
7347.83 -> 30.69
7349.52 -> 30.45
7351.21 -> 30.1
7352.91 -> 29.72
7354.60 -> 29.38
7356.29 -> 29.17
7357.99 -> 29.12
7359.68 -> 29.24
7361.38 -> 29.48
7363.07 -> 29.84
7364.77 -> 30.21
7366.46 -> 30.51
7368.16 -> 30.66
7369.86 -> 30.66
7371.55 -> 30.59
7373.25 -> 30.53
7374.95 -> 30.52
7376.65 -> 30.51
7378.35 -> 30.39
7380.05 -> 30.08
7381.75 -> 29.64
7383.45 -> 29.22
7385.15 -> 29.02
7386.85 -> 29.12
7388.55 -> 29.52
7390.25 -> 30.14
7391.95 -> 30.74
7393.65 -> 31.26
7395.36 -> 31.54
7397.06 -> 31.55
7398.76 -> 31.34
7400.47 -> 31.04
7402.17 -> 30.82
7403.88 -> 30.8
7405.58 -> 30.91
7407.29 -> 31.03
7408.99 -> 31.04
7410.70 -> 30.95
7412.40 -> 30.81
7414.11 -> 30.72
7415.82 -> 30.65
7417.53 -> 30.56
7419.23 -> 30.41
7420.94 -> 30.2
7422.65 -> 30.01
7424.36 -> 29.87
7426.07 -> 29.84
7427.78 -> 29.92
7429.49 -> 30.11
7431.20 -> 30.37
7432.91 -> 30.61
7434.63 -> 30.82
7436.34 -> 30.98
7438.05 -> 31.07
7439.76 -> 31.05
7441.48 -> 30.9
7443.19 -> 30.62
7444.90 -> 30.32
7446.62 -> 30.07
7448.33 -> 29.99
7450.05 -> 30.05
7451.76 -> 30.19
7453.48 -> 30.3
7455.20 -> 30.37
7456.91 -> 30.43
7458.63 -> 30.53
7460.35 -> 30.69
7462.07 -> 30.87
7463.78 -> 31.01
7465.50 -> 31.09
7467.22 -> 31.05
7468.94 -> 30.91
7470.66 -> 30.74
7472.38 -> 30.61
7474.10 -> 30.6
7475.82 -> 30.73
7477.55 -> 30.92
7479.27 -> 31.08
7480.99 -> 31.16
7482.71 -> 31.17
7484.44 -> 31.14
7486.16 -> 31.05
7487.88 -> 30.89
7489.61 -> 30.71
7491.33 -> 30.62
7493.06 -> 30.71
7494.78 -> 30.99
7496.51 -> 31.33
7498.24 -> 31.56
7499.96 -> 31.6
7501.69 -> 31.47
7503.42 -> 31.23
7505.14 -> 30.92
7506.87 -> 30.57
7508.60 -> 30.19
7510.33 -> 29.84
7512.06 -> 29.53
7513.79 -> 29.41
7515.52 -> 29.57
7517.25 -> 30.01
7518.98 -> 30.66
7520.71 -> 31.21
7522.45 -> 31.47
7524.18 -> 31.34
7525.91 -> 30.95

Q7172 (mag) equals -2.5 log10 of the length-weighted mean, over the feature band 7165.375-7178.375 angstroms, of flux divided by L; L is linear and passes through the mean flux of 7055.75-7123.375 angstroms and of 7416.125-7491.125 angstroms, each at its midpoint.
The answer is 0.03 mag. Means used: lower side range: 28.6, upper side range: 30.6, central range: 28.2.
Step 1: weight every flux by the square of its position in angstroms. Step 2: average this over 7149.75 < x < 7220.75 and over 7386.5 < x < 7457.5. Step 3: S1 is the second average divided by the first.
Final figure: 1.18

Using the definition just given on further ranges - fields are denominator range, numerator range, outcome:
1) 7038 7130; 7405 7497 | 1.17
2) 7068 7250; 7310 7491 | 1.15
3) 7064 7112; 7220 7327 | 1.07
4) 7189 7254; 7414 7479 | 1.15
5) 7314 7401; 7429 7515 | 1.05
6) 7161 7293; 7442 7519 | 1.15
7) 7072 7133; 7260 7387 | 1.11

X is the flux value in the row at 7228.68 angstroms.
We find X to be 29.17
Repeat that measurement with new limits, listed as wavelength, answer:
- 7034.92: 30.92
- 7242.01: 29.4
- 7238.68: 29.16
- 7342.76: 30.73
